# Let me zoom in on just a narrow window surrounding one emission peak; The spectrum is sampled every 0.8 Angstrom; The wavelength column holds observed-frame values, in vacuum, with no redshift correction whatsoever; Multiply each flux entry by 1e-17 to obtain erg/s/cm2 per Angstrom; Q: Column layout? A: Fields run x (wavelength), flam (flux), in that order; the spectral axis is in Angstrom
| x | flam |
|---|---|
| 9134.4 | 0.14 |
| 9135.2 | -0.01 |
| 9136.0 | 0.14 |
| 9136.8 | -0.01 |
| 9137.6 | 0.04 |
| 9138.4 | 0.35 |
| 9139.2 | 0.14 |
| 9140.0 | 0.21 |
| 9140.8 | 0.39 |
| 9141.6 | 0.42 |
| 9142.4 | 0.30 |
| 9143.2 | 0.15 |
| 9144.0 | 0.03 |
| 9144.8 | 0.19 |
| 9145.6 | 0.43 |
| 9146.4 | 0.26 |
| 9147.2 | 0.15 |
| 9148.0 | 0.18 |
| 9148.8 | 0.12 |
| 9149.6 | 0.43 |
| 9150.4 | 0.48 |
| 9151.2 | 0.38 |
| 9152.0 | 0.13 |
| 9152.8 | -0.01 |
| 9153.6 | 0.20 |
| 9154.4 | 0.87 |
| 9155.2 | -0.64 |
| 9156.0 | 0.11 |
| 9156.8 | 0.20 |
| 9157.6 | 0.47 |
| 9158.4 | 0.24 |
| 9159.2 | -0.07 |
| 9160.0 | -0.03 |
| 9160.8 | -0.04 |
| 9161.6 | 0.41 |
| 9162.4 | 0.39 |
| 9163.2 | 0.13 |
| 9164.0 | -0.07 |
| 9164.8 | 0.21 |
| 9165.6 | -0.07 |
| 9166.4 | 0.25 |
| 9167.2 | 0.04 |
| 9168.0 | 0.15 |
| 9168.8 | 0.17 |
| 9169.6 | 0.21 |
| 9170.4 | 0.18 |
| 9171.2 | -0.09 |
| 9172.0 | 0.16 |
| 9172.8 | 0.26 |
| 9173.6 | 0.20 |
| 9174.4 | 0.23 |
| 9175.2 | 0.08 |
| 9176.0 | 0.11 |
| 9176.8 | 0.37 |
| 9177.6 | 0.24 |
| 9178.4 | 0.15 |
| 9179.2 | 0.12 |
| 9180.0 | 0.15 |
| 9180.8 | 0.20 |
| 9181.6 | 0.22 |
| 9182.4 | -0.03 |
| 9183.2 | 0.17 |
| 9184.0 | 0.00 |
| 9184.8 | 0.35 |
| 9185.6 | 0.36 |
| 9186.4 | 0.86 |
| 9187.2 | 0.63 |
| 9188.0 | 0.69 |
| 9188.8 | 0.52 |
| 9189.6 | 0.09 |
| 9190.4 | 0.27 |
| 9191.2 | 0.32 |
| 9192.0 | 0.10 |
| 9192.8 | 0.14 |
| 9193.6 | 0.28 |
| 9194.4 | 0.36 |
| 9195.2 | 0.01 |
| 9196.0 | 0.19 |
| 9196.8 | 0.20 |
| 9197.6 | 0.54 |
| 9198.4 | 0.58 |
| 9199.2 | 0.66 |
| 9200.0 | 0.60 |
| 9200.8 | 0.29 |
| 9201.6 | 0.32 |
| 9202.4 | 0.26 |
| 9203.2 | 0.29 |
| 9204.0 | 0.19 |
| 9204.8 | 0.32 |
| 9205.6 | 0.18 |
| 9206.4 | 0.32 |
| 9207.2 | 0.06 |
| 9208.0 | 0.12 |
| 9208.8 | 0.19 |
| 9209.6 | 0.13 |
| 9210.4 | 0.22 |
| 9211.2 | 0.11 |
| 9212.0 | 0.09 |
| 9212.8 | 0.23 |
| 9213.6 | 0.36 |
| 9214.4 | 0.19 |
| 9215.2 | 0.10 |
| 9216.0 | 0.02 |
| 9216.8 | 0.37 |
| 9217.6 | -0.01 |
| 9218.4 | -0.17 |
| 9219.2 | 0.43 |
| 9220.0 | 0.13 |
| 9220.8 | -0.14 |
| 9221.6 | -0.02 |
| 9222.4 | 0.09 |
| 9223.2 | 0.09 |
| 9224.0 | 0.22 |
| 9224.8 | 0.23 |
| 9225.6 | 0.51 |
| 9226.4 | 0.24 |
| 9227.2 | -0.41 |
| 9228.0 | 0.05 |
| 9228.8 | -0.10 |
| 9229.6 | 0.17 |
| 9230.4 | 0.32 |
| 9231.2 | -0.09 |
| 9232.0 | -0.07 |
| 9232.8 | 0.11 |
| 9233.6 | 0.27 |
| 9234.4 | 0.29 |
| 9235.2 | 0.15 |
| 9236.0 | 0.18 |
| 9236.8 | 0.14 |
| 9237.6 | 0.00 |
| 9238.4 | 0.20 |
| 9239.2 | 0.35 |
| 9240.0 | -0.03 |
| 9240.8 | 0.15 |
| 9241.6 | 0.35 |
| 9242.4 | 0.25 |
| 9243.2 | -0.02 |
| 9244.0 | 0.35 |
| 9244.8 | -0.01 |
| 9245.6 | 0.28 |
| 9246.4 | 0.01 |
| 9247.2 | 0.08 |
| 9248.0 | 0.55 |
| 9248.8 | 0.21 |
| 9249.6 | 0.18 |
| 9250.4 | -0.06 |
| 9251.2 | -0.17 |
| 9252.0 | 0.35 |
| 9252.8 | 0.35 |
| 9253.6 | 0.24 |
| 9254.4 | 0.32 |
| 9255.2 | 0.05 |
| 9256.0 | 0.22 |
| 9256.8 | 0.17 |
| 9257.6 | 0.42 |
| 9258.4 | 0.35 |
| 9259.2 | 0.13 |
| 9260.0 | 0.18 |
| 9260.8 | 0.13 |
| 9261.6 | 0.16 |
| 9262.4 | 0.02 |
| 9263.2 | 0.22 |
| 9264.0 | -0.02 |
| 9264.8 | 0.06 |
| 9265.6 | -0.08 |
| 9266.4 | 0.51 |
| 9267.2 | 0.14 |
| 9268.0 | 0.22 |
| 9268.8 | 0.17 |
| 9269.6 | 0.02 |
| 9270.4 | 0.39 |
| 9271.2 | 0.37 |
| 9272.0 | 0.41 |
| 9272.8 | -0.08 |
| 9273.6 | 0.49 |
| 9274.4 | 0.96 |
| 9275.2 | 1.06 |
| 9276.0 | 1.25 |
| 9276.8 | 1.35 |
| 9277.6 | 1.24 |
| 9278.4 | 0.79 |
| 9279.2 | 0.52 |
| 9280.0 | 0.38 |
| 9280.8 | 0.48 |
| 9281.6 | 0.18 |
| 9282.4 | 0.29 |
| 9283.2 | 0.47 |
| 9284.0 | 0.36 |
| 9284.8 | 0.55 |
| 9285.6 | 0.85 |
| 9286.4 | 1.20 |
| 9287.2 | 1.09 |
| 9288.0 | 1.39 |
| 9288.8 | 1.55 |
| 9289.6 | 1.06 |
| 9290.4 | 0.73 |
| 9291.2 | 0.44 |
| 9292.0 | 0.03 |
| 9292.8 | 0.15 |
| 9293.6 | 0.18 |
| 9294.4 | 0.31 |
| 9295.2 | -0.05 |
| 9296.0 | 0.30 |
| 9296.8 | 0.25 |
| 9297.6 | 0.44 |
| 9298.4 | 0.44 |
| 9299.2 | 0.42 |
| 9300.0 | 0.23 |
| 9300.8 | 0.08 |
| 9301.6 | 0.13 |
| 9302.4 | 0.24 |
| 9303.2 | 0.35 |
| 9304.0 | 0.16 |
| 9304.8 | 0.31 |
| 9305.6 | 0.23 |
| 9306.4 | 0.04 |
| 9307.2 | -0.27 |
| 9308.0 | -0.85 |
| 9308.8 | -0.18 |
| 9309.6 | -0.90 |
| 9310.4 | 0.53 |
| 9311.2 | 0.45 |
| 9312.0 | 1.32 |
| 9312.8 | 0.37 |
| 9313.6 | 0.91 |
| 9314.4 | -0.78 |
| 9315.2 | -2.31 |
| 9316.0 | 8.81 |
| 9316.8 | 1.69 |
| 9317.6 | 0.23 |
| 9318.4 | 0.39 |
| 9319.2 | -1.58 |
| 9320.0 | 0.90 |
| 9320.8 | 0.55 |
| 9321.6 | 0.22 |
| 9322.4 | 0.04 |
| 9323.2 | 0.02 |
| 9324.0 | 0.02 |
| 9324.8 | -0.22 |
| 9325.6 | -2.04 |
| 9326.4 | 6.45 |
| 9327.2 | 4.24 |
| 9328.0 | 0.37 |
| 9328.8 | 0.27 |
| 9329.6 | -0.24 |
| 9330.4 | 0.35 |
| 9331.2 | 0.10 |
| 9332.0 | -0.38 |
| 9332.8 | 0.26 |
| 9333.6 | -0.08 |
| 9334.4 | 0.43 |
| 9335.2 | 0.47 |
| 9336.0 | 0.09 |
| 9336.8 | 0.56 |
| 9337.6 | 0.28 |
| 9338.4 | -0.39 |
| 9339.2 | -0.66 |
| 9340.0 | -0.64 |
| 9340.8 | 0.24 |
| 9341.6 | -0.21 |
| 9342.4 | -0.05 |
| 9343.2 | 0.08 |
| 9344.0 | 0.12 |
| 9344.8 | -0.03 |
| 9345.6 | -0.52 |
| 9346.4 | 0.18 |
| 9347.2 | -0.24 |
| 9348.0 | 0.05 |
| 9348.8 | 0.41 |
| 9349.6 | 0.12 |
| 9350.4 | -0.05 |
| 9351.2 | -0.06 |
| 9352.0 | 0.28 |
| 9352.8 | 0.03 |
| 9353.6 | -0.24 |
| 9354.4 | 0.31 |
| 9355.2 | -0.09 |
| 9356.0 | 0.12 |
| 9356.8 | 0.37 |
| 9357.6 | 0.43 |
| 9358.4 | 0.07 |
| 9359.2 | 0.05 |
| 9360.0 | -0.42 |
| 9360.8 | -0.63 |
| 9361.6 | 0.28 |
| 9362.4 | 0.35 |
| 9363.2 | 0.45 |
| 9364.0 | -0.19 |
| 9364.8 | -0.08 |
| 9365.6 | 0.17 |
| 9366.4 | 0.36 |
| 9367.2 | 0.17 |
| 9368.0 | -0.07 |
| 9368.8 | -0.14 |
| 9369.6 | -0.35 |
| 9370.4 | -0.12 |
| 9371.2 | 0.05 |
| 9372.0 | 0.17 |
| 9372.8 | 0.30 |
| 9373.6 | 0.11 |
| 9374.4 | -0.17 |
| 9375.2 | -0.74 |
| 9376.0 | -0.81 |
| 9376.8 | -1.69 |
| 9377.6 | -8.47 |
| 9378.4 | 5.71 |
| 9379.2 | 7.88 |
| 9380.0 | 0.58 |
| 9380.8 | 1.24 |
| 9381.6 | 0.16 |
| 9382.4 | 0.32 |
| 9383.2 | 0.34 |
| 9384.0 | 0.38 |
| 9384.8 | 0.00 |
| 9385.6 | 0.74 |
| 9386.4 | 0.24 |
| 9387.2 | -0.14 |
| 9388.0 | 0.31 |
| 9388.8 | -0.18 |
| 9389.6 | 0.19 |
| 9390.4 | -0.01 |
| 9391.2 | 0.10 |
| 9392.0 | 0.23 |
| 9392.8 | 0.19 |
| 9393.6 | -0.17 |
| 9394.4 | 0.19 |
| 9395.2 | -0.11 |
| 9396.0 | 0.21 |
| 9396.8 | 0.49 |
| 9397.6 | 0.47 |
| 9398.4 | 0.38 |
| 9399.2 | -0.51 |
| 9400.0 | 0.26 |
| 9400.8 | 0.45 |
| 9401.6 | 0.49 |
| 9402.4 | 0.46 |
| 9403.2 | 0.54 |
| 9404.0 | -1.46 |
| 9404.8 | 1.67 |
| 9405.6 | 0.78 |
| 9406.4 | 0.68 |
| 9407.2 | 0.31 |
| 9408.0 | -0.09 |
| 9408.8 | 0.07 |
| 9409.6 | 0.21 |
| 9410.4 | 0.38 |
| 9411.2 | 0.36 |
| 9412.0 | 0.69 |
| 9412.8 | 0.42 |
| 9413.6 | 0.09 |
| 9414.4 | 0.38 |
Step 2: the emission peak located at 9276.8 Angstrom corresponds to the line [O III] 5007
